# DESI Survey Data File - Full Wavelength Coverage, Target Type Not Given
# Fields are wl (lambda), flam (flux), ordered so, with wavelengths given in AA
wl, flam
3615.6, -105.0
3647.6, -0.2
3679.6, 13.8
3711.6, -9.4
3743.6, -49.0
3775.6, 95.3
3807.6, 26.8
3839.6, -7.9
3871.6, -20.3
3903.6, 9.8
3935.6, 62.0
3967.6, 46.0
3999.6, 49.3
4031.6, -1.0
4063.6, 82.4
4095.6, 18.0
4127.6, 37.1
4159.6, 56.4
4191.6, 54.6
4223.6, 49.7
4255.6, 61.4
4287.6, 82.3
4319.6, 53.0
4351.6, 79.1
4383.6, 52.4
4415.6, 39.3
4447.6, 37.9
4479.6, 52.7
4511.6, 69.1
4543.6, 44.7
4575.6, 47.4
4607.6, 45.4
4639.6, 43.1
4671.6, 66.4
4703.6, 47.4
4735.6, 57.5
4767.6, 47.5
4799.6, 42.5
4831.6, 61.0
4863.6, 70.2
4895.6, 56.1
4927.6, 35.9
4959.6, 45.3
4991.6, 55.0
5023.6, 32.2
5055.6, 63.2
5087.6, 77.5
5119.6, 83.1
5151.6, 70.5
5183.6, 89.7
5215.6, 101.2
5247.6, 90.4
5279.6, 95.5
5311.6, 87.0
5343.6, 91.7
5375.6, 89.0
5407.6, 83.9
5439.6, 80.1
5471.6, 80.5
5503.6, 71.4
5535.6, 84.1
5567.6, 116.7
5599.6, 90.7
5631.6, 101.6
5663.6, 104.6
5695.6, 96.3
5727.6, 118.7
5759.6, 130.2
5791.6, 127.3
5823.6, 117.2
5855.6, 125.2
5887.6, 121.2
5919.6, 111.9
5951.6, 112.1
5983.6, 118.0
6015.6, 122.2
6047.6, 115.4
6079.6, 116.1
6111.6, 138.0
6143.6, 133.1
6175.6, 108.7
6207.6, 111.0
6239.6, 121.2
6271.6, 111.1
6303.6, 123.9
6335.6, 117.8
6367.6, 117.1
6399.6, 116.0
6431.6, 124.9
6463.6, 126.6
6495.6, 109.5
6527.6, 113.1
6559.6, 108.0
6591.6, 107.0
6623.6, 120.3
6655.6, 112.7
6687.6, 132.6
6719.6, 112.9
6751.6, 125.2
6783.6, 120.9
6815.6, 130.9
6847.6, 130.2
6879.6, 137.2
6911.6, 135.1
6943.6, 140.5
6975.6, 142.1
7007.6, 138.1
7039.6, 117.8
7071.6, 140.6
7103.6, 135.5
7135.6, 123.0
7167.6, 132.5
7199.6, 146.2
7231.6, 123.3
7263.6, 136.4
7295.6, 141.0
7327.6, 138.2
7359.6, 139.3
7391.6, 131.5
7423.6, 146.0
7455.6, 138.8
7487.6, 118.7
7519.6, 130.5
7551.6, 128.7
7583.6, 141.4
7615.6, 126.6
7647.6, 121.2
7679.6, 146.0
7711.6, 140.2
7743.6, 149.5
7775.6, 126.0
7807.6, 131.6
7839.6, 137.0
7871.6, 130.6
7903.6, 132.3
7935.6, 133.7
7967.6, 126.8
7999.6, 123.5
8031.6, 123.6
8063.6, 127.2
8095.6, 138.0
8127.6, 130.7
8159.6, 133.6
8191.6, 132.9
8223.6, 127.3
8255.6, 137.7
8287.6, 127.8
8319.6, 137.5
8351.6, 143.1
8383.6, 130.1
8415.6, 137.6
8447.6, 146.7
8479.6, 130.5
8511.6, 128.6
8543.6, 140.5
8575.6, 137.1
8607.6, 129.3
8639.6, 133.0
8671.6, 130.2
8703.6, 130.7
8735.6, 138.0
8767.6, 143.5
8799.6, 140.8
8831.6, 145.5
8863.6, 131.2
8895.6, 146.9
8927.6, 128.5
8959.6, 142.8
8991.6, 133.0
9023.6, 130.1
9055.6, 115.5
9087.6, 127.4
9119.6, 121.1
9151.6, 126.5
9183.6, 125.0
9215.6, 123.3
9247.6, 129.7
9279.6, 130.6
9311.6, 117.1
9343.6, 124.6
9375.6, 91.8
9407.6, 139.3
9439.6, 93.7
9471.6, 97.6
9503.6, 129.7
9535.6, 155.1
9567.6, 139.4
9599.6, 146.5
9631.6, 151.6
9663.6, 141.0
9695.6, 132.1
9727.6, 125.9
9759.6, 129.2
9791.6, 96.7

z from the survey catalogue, 0.277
